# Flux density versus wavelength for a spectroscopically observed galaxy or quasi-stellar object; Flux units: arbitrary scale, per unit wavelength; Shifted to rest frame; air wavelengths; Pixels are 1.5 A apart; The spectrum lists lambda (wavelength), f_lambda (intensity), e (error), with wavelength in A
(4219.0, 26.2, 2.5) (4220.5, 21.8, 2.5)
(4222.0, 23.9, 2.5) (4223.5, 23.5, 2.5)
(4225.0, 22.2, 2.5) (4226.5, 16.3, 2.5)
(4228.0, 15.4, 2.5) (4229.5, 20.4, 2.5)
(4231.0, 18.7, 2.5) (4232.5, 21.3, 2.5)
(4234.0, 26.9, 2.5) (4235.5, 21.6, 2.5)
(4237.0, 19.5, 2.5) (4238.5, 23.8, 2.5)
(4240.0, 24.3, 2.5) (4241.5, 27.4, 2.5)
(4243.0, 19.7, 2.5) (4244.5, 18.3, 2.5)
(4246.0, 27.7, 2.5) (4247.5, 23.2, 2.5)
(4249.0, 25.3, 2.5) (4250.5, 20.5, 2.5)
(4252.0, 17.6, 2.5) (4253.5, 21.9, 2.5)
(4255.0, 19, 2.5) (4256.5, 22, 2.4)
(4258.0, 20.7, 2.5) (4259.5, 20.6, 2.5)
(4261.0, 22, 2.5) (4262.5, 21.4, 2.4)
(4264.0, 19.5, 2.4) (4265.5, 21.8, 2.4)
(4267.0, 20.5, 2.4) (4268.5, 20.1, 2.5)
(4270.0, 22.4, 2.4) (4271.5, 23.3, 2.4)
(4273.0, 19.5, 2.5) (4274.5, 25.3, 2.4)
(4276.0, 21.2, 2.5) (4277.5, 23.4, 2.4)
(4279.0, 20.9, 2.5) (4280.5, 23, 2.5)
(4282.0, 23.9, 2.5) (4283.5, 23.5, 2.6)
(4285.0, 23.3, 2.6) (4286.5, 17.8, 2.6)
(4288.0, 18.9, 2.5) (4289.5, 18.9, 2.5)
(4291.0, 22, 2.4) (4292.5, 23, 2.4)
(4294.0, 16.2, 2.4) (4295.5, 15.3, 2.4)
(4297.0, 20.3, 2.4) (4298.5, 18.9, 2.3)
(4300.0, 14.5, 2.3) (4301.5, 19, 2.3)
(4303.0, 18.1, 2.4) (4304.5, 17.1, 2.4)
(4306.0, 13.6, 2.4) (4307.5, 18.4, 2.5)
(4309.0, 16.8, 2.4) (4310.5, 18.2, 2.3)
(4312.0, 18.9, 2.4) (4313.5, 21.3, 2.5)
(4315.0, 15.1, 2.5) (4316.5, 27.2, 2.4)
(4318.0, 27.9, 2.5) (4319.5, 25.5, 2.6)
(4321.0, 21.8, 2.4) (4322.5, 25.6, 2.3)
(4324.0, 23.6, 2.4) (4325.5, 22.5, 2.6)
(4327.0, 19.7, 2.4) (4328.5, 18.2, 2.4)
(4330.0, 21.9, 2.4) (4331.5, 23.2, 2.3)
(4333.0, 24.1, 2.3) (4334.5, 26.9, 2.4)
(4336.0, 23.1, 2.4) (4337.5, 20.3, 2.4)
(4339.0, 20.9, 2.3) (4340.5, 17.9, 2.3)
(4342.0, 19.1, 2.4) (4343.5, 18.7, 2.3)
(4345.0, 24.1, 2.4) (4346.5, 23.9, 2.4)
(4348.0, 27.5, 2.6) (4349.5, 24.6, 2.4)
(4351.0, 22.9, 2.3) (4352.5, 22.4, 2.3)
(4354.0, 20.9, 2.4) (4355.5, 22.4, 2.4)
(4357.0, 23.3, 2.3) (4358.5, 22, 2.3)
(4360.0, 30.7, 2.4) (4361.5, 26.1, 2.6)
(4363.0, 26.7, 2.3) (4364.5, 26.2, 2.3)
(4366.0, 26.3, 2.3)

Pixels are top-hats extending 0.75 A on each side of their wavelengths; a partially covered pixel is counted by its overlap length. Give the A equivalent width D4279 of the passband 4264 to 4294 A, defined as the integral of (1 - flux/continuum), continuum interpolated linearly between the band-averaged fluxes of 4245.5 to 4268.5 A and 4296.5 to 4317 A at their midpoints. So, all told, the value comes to -2.2 A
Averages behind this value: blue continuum 21.5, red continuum 18.3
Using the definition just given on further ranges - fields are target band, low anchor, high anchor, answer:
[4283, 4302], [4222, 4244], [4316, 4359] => 2.52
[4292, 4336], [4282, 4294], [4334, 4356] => 2.29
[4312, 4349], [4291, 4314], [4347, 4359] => -2.72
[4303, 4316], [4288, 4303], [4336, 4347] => 1.12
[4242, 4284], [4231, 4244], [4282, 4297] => -0.66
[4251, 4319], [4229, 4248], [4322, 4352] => 6.49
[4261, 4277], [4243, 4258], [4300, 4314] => -1.00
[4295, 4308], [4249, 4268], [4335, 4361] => 2.67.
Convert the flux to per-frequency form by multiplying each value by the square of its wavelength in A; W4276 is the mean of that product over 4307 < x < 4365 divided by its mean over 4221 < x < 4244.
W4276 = 1.1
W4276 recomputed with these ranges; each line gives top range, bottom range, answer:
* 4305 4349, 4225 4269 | 1.05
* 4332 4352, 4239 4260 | 1.07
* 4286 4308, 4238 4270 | 0.85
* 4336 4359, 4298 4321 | 1.16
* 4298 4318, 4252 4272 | 0.90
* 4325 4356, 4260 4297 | 1.08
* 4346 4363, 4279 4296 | 1.22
